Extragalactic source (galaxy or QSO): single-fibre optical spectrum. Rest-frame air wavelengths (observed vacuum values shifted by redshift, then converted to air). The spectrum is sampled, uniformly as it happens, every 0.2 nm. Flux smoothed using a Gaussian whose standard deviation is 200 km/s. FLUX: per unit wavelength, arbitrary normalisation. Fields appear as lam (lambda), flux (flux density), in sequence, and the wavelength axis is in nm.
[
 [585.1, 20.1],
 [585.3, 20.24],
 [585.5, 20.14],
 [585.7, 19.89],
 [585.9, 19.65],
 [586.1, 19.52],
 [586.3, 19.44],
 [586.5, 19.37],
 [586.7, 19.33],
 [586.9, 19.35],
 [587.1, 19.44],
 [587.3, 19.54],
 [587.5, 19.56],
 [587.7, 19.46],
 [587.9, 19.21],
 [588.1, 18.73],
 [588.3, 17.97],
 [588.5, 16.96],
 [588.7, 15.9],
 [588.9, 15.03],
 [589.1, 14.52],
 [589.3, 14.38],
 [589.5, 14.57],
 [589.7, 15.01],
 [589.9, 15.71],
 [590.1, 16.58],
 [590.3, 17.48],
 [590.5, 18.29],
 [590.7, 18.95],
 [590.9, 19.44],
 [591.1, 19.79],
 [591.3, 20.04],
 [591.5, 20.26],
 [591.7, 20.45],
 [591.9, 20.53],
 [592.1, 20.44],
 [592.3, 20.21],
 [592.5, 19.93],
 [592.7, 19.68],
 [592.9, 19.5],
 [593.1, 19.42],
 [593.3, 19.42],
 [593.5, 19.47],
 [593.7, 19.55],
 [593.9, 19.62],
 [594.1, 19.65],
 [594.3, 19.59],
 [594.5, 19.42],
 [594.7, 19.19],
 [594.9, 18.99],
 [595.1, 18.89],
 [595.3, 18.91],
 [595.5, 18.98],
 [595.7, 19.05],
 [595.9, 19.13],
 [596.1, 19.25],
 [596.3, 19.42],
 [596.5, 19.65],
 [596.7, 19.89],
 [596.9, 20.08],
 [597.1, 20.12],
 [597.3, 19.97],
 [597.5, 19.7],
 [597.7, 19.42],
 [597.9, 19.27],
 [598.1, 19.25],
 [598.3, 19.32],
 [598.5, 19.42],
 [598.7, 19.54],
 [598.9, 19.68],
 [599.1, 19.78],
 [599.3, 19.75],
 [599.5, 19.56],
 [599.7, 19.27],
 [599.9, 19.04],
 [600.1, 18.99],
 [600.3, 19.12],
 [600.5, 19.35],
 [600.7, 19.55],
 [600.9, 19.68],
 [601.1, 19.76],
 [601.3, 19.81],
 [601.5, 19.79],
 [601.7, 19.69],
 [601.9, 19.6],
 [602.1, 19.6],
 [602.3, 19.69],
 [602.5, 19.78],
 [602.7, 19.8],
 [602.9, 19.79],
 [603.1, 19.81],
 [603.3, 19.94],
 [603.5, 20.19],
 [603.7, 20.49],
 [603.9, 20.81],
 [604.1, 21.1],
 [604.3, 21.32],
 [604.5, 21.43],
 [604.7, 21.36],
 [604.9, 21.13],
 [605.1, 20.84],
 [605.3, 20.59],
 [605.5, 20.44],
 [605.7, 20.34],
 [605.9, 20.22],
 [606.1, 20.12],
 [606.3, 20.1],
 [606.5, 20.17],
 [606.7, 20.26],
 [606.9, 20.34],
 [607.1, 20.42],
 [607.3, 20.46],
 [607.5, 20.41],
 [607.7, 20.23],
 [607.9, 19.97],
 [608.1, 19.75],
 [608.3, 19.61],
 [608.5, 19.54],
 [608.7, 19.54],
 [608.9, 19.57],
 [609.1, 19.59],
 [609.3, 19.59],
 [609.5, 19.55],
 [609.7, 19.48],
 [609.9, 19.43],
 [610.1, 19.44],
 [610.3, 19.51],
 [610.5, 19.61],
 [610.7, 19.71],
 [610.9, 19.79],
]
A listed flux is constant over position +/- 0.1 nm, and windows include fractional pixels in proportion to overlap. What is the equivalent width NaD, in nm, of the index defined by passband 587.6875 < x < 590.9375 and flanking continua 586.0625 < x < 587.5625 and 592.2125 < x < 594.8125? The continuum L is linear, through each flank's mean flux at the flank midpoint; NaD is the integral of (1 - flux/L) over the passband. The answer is 0.44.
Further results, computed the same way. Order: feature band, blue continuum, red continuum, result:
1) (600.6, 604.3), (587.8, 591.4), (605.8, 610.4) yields -0.18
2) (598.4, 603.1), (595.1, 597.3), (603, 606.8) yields 0.11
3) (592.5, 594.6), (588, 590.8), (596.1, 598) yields -0.16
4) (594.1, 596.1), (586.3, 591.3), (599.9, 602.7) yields -0.05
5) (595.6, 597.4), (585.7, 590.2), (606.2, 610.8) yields -0.10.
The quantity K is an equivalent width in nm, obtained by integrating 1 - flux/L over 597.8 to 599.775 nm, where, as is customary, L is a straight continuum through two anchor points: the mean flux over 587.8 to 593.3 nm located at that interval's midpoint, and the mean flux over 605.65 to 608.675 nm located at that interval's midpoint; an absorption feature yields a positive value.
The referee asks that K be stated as -0.038 nm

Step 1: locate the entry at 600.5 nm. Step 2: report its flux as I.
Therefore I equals 19.35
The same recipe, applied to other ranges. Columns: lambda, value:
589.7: 15.01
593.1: 19.42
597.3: 19.97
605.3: 20.59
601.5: 19.79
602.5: 19.78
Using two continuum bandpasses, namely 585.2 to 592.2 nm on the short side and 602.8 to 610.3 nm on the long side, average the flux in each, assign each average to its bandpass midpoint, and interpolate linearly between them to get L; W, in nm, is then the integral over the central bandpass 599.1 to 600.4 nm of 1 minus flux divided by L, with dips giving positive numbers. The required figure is 0.013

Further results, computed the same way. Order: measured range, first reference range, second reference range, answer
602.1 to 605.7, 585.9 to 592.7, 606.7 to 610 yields -0.177 nm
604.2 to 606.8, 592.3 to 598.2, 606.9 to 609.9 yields -0.116 nm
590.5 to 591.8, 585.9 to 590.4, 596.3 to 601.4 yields -0.109 nm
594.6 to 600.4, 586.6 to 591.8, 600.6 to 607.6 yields -0.055 nm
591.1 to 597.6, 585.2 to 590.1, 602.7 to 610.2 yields -0.297 nm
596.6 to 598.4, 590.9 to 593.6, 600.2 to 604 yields 0.017 nm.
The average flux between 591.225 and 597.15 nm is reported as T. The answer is 19.6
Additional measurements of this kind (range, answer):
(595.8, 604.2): 19.7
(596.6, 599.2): 19.6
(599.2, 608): 20.1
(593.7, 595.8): 19.2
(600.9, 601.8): 19.8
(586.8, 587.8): 19.5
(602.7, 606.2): 20.6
